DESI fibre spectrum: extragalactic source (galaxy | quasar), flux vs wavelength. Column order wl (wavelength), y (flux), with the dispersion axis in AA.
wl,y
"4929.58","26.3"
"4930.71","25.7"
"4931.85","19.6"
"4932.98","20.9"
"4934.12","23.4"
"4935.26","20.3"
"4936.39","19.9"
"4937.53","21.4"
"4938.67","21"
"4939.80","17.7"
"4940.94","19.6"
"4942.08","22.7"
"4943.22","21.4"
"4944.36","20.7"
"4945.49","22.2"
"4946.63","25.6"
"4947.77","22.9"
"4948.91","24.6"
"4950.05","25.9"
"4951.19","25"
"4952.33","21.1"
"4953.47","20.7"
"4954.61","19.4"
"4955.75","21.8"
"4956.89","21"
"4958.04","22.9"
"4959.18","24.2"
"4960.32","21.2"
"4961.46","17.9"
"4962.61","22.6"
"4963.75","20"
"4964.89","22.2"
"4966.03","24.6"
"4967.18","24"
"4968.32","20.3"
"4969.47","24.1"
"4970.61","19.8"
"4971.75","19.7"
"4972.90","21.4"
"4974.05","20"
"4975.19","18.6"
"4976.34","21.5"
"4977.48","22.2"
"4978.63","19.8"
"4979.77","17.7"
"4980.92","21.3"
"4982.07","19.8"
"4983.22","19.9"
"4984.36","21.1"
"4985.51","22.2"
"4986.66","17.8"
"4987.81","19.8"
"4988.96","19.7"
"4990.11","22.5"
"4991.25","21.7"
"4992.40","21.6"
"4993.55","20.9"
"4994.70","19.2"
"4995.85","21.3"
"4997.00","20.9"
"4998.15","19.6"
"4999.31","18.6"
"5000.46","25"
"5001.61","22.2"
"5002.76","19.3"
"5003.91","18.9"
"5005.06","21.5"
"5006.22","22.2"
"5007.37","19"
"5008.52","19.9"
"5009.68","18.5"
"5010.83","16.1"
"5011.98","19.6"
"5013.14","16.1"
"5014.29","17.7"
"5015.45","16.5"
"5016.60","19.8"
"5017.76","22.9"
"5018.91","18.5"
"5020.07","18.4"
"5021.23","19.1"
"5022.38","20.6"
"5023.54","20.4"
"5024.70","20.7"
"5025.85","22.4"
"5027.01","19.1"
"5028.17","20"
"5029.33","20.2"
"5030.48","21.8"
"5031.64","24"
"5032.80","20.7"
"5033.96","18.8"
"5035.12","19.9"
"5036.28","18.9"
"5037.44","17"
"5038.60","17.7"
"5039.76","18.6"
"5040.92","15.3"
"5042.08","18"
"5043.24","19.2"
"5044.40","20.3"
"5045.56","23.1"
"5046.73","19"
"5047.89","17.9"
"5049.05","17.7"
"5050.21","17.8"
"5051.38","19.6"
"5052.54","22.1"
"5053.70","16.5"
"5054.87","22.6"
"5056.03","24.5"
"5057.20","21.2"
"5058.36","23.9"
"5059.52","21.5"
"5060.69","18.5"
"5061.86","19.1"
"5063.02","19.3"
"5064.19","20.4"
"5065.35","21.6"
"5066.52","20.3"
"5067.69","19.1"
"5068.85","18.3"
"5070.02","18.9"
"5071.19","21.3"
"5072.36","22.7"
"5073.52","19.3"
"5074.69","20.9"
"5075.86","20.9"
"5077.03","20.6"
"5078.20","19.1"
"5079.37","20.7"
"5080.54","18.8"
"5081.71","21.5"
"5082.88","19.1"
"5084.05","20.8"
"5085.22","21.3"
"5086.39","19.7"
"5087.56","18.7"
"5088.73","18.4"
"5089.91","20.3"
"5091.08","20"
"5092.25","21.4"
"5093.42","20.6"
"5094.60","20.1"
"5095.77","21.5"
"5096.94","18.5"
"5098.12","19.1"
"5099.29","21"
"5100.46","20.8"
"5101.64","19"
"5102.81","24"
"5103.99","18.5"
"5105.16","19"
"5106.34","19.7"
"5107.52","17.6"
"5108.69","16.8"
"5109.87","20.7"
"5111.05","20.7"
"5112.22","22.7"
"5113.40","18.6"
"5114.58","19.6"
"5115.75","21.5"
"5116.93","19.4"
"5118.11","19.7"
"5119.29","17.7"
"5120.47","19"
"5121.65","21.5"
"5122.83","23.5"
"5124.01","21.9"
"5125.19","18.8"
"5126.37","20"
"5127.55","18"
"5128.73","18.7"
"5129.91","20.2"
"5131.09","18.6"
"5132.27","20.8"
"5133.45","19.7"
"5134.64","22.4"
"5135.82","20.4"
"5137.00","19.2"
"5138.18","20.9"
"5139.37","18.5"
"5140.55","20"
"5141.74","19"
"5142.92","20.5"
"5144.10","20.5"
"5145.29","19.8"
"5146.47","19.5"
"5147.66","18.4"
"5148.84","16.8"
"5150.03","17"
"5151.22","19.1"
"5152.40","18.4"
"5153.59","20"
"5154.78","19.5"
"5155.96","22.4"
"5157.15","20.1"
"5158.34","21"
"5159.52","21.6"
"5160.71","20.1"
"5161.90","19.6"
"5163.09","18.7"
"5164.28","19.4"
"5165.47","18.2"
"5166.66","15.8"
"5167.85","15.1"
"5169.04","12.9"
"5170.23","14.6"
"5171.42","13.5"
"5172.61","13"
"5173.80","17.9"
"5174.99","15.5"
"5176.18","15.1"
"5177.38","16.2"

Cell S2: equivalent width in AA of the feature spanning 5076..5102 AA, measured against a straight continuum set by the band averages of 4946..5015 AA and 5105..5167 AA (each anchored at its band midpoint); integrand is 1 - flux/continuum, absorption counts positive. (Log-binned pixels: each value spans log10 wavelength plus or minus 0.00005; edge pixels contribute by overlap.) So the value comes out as -0.03 AA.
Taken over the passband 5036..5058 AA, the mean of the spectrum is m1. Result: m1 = 19.4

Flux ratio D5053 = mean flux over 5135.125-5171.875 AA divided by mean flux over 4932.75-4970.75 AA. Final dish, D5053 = 0.9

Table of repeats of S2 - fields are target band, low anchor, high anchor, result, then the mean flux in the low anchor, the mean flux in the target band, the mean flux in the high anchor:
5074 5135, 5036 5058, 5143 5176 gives -4.3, 19.4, 20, 18.1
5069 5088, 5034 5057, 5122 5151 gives -0.8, 19.3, 20.2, 19.7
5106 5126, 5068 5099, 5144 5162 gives -0.1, 20.1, 20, 19.6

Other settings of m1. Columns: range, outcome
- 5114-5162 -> 19.8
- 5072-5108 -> 20.1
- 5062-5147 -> 20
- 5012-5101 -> 19.9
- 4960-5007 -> 20.8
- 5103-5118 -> 19.7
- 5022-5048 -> 19.7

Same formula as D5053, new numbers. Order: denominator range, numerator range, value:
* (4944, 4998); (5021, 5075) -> 0.94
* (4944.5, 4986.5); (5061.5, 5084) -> 0.93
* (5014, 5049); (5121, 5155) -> 1.01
